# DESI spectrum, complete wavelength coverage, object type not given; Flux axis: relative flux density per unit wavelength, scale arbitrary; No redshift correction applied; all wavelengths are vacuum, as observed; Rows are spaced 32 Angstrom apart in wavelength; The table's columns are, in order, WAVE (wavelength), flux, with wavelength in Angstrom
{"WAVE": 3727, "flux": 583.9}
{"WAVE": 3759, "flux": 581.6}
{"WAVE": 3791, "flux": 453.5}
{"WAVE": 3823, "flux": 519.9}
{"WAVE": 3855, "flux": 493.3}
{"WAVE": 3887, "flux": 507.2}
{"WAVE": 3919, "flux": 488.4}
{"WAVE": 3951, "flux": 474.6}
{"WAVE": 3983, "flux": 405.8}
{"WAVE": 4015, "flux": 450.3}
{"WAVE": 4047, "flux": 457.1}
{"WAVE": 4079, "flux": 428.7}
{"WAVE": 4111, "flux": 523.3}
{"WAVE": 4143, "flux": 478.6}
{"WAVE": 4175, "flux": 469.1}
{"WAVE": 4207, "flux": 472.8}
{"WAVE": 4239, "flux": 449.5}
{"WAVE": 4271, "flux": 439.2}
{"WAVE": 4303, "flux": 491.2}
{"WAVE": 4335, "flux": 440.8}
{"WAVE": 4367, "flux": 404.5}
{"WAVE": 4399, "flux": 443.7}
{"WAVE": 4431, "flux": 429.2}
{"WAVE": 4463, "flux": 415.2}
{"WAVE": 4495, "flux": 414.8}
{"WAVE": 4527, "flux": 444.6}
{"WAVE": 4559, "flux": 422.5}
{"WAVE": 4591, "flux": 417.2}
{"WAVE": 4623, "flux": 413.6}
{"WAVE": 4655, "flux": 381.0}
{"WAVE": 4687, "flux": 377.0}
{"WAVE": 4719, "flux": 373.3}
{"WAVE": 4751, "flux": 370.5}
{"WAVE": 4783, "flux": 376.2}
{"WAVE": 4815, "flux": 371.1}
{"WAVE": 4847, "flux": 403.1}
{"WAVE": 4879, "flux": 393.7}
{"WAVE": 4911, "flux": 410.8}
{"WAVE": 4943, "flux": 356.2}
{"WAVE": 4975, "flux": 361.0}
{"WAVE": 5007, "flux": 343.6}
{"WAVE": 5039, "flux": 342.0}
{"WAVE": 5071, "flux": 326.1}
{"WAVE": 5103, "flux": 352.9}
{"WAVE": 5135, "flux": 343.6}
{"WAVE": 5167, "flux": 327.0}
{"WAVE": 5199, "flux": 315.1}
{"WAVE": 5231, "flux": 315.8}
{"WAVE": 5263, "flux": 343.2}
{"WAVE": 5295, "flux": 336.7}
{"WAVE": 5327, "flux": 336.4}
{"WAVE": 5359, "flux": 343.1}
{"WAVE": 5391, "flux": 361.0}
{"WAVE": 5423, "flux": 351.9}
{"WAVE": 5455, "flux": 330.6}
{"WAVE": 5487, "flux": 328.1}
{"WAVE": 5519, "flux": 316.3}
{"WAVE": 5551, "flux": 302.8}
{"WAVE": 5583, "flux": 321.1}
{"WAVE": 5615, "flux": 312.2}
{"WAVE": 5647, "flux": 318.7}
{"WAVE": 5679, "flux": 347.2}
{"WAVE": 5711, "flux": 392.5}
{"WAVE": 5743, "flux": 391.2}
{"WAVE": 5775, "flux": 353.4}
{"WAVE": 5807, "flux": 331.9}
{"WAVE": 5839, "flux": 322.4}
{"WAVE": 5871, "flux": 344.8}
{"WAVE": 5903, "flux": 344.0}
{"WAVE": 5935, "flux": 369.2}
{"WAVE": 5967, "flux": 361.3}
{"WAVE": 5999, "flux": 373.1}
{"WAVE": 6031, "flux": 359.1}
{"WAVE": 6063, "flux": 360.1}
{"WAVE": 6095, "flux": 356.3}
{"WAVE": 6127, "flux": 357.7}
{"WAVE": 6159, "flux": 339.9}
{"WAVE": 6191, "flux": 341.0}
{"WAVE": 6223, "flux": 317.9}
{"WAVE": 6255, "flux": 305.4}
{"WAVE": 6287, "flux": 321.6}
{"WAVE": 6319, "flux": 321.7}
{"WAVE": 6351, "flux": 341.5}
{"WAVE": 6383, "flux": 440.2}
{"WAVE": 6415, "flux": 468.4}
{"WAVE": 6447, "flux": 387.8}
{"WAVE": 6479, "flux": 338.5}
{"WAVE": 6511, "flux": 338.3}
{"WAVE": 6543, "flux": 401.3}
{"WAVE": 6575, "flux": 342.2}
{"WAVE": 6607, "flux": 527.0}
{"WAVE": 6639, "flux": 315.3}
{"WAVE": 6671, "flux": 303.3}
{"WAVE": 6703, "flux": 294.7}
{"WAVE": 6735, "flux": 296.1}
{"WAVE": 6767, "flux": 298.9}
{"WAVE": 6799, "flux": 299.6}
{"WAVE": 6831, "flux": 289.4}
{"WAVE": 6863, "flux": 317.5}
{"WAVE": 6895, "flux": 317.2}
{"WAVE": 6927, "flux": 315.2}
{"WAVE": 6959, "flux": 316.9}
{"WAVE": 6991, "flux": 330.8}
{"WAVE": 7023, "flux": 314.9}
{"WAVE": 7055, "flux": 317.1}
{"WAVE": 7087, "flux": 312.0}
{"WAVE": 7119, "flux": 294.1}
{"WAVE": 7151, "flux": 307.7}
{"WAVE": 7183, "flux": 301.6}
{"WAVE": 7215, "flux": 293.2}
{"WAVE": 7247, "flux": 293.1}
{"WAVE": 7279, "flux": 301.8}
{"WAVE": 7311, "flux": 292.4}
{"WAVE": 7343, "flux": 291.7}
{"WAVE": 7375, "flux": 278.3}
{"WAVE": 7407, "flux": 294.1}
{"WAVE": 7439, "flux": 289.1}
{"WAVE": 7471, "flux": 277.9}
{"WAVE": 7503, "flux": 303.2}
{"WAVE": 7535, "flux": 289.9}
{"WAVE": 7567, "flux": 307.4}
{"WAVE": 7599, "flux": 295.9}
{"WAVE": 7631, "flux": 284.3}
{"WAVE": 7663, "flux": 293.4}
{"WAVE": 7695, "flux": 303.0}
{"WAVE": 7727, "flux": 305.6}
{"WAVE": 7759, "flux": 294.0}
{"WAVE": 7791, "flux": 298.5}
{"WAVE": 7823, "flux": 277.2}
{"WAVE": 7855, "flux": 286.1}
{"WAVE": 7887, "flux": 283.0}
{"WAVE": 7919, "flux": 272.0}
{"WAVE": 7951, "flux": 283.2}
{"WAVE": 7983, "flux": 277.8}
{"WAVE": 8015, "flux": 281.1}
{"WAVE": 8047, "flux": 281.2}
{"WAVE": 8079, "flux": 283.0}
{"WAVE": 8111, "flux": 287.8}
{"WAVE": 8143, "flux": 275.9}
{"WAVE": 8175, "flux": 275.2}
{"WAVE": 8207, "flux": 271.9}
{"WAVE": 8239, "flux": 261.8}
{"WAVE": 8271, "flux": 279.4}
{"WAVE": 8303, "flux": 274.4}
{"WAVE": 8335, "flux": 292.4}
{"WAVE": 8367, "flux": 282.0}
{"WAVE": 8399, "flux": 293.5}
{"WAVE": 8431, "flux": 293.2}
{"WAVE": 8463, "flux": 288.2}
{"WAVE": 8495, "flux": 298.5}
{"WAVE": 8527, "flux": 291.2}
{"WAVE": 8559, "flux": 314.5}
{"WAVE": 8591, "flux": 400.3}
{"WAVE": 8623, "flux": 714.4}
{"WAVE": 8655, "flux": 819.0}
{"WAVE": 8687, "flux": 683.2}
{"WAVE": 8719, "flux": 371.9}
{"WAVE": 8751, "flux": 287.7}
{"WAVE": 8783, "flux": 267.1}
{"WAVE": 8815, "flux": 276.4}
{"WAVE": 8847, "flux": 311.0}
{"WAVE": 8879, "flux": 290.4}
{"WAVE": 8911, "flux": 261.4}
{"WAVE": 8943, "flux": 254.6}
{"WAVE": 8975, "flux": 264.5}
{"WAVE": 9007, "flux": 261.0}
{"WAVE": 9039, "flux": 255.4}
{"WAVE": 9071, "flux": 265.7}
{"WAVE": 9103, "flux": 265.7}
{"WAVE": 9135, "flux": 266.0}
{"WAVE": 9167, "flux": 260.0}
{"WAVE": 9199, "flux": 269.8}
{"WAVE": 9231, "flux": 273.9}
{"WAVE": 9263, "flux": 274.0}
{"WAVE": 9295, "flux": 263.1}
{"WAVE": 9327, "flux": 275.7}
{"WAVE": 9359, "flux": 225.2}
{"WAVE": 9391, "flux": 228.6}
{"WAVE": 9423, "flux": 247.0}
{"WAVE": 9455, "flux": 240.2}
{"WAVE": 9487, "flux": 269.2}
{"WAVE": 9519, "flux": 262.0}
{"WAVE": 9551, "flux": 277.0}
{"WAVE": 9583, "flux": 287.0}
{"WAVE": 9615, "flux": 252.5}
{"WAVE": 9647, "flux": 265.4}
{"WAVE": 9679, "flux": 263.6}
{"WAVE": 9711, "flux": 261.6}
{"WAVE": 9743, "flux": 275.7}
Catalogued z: 0.317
